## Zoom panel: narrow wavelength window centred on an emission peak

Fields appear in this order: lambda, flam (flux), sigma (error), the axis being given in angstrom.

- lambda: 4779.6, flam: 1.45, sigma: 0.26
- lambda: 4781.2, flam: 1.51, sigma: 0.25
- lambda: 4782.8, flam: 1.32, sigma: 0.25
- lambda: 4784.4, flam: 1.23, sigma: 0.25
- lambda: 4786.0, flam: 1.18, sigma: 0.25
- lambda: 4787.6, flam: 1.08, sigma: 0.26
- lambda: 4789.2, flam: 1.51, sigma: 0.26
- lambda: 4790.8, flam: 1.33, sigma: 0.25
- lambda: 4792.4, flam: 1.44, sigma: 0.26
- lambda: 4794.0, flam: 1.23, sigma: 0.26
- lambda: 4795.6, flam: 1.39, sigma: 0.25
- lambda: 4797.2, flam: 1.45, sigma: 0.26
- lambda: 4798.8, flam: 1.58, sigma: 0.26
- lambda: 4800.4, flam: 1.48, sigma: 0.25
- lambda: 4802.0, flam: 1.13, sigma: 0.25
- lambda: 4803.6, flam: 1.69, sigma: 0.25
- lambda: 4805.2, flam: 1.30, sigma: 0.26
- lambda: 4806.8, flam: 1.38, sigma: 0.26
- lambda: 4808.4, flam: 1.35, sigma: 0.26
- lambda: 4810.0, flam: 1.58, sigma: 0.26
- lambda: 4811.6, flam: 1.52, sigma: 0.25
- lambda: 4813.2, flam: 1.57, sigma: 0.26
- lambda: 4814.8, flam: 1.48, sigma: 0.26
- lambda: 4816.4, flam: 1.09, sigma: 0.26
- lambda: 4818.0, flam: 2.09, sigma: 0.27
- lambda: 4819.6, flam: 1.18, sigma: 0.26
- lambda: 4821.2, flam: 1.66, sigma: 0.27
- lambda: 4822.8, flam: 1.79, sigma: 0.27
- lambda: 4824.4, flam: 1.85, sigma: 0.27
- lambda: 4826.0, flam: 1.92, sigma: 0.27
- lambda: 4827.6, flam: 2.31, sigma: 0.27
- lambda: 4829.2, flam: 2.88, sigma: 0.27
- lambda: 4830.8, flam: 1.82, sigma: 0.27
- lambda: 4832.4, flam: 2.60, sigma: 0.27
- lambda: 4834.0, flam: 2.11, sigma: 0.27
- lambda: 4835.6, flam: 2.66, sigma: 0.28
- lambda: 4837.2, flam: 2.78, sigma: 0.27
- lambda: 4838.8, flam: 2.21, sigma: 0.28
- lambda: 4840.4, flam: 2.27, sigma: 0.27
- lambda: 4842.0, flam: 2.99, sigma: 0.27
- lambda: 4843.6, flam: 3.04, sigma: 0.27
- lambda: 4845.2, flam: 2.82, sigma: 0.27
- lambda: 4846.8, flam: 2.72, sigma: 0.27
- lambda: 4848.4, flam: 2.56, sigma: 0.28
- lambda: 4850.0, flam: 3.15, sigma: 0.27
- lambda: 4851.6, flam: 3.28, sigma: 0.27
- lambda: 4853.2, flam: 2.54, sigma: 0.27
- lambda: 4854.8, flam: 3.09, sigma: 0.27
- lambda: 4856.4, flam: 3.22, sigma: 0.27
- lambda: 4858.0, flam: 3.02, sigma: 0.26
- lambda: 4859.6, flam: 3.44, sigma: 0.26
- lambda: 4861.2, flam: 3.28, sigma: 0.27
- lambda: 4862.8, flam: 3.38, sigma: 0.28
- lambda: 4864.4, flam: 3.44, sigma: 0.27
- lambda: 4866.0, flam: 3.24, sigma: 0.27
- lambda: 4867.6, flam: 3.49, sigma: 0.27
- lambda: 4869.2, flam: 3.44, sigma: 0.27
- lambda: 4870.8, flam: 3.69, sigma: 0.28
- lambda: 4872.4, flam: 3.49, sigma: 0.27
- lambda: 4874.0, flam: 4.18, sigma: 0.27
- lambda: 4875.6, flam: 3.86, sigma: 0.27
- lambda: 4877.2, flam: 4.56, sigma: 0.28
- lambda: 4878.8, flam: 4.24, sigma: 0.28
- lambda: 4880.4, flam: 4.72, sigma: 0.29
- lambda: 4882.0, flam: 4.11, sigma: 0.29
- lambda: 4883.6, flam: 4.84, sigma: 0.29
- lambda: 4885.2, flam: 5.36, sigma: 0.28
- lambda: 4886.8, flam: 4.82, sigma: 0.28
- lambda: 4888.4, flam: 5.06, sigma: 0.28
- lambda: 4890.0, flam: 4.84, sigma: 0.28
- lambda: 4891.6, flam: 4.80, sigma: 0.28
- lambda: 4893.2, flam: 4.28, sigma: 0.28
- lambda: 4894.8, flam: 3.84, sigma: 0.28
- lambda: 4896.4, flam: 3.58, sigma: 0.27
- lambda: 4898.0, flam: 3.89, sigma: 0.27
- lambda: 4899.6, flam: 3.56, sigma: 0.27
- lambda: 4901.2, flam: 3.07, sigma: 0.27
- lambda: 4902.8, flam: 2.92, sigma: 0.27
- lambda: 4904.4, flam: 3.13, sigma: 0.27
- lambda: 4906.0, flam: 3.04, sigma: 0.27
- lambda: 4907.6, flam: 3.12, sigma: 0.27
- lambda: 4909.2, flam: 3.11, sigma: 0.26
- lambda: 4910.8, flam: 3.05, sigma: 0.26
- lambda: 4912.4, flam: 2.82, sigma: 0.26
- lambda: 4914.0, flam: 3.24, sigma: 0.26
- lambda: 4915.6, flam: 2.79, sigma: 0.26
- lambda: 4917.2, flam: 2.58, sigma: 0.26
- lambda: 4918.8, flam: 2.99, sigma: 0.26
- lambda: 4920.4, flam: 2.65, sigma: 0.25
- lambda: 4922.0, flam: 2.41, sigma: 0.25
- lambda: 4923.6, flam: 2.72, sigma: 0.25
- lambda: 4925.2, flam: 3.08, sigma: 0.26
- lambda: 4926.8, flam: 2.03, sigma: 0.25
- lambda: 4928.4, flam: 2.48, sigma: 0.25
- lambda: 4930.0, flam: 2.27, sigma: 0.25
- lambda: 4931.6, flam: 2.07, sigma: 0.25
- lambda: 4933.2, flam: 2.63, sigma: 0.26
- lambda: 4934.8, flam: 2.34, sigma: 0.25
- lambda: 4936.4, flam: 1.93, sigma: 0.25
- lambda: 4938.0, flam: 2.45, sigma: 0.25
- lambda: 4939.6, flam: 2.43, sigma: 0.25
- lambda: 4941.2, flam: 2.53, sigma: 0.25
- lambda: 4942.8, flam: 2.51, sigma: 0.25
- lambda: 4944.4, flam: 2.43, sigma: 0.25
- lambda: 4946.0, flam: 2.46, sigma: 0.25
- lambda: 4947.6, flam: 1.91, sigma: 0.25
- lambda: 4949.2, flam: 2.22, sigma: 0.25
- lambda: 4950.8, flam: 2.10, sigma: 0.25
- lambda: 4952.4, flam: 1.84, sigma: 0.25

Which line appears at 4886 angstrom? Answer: C IV 1549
